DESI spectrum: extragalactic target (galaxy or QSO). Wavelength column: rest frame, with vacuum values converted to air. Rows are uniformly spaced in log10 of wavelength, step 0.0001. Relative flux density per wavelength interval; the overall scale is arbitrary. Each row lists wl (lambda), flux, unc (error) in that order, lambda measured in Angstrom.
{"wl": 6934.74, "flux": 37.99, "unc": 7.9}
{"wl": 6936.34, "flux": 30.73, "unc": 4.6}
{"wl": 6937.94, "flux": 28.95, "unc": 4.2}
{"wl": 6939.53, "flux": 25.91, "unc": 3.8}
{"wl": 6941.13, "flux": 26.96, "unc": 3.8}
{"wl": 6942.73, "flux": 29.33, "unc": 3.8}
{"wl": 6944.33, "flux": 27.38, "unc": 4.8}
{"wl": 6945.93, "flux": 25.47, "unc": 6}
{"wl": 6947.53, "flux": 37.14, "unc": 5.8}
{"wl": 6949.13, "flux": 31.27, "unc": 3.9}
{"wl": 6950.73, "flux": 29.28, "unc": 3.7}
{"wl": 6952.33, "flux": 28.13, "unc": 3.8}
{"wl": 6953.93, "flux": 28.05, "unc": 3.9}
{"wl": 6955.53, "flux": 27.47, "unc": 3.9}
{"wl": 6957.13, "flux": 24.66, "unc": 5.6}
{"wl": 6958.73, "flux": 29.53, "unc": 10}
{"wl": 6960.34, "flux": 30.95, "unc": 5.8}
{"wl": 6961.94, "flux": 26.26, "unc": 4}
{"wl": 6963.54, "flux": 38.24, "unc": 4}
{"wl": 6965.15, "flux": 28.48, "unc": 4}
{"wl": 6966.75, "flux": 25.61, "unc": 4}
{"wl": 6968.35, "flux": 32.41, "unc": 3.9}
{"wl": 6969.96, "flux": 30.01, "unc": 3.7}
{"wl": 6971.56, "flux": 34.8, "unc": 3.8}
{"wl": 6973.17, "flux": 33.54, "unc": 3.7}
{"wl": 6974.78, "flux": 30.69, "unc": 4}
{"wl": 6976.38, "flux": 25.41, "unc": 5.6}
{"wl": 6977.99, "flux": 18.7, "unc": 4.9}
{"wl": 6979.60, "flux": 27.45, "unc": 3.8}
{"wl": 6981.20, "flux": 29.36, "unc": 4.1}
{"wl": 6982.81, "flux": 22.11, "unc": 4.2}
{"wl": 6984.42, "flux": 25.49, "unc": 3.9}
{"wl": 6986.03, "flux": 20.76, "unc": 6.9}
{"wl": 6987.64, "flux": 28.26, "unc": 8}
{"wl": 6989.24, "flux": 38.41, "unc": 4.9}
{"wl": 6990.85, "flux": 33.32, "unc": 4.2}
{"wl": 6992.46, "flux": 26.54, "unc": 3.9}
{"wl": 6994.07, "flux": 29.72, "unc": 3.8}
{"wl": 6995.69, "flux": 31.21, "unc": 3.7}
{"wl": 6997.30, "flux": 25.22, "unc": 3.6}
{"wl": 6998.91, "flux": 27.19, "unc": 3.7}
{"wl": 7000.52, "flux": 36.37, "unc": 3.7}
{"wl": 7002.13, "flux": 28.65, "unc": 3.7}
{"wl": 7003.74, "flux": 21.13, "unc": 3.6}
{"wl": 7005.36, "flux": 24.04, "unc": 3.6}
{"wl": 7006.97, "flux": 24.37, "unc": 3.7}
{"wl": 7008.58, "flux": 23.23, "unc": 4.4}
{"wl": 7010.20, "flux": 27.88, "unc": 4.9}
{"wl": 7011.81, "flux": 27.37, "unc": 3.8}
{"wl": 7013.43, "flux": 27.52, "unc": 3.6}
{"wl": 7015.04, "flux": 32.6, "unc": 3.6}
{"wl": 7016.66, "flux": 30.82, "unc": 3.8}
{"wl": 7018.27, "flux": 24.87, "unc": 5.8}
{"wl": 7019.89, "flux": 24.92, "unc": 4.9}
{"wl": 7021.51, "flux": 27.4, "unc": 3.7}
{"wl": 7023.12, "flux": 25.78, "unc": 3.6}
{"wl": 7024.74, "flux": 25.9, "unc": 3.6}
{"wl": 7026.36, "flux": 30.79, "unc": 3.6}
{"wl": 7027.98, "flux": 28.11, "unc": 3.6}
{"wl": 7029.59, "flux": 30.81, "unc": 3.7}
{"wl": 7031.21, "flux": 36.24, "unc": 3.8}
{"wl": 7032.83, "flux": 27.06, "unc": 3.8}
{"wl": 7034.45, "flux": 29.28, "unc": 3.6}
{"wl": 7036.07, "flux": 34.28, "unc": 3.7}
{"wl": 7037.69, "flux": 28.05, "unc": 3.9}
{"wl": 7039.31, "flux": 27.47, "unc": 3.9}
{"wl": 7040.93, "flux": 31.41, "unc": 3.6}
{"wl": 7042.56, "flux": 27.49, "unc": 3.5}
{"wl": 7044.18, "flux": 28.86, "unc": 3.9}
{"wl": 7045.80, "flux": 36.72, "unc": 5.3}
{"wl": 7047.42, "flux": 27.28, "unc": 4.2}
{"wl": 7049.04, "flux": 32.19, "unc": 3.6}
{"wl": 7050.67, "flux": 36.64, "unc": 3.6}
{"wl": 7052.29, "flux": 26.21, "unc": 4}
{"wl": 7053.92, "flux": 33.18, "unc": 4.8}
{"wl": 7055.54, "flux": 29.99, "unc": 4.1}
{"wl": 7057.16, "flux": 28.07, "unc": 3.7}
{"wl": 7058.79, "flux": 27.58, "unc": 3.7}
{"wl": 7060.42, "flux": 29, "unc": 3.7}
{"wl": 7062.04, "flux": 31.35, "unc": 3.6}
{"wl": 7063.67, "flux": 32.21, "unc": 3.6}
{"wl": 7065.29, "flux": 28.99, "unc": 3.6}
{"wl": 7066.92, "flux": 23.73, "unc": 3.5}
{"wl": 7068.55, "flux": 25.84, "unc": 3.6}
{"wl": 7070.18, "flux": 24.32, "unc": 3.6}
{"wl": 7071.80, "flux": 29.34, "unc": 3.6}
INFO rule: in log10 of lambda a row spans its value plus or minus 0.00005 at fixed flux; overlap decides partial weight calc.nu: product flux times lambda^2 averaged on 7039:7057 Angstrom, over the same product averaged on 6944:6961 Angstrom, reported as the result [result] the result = 1.08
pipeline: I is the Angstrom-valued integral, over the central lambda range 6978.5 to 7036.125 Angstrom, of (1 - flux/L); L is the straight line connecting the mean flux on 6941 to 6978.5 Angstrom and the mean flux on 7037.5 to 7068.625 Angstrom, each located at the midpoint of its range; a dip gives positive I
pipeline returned 2.8 Angstrom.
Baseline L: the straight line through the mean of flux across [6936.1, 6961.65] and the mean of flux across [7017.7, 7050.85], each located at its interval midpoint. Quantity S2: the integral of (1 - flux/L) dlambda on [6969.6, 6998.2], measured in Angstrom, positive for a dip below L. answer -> 0.7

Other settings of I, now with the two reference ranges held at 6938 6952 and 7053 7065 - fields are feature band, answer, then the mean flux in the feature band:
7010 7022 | 0.72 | 27.9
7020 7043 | 0.52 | 29.2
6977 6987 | 1.81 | 24.1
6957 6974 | -0.80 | 30.6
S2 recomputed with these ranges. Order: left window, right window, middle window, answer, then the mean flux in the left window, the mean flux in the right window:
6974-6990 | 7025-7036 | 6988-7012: -0.3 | 26.6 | 30.4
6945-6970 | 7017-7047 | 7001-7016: 1.4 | 29.5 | 29.2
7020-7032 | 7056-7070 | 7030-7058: -1.9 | 29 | 28.2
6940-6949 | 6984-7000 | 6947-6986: 0.4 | 29.3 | 28.8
